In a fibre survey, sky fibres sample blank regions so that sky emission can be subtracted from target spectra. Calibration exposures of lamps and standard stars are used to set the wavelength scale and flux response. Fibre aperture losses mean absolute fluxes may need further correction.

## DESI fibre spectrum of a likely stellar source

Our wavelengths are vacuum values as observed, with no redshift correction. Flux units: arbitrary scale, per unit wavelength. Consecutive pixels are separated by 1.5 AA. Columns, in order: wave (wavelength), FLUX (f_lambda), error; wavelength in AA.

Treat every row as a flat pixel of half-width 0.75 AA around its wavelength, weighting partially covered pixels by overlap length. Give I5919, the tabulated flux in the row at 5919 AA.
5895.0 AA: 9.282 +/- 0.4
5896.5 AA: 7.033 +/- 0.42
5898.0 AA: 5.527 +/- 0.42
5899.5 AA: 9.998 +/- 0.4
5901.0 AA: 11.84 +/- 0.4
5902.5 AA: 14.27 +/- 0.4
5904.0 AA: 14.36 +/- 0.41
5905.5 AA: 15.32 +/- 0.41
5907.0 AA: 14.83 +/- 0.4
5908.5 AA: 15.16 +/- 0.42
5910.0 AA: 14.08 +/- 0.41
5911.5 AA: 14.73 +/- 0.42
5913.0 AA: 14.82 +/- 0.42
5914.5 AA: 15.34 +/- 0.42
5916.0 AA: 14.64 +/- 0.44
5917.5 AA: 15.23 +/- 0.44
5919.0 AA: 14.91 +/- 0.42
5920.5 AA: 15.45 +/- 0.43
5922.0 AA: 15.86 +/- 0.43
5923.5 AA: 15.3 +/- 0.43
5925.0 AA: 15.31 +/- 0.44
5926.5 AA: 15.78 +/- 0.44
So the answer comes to 14.91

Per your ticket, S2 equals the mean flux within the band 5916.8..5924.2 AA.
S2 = 15.4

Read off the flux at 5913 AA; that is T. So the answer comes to 14.82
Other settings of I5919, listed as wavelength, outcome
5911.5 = 14.73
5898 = 5.527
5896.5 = 7.033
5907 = 14.83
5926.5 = 15.78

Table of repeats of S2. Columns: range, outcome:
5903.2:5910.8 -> 14.7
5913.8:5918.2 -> 15.1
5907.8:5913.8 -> 14.7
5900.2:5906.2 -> 13.9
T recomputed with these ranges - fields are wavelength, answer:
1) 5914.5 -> 15.34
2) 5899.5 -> 9.998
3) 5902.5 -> 14.27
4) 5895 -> 9.282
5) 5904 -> 14.36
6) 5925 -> 15.31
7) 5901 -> 11.84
